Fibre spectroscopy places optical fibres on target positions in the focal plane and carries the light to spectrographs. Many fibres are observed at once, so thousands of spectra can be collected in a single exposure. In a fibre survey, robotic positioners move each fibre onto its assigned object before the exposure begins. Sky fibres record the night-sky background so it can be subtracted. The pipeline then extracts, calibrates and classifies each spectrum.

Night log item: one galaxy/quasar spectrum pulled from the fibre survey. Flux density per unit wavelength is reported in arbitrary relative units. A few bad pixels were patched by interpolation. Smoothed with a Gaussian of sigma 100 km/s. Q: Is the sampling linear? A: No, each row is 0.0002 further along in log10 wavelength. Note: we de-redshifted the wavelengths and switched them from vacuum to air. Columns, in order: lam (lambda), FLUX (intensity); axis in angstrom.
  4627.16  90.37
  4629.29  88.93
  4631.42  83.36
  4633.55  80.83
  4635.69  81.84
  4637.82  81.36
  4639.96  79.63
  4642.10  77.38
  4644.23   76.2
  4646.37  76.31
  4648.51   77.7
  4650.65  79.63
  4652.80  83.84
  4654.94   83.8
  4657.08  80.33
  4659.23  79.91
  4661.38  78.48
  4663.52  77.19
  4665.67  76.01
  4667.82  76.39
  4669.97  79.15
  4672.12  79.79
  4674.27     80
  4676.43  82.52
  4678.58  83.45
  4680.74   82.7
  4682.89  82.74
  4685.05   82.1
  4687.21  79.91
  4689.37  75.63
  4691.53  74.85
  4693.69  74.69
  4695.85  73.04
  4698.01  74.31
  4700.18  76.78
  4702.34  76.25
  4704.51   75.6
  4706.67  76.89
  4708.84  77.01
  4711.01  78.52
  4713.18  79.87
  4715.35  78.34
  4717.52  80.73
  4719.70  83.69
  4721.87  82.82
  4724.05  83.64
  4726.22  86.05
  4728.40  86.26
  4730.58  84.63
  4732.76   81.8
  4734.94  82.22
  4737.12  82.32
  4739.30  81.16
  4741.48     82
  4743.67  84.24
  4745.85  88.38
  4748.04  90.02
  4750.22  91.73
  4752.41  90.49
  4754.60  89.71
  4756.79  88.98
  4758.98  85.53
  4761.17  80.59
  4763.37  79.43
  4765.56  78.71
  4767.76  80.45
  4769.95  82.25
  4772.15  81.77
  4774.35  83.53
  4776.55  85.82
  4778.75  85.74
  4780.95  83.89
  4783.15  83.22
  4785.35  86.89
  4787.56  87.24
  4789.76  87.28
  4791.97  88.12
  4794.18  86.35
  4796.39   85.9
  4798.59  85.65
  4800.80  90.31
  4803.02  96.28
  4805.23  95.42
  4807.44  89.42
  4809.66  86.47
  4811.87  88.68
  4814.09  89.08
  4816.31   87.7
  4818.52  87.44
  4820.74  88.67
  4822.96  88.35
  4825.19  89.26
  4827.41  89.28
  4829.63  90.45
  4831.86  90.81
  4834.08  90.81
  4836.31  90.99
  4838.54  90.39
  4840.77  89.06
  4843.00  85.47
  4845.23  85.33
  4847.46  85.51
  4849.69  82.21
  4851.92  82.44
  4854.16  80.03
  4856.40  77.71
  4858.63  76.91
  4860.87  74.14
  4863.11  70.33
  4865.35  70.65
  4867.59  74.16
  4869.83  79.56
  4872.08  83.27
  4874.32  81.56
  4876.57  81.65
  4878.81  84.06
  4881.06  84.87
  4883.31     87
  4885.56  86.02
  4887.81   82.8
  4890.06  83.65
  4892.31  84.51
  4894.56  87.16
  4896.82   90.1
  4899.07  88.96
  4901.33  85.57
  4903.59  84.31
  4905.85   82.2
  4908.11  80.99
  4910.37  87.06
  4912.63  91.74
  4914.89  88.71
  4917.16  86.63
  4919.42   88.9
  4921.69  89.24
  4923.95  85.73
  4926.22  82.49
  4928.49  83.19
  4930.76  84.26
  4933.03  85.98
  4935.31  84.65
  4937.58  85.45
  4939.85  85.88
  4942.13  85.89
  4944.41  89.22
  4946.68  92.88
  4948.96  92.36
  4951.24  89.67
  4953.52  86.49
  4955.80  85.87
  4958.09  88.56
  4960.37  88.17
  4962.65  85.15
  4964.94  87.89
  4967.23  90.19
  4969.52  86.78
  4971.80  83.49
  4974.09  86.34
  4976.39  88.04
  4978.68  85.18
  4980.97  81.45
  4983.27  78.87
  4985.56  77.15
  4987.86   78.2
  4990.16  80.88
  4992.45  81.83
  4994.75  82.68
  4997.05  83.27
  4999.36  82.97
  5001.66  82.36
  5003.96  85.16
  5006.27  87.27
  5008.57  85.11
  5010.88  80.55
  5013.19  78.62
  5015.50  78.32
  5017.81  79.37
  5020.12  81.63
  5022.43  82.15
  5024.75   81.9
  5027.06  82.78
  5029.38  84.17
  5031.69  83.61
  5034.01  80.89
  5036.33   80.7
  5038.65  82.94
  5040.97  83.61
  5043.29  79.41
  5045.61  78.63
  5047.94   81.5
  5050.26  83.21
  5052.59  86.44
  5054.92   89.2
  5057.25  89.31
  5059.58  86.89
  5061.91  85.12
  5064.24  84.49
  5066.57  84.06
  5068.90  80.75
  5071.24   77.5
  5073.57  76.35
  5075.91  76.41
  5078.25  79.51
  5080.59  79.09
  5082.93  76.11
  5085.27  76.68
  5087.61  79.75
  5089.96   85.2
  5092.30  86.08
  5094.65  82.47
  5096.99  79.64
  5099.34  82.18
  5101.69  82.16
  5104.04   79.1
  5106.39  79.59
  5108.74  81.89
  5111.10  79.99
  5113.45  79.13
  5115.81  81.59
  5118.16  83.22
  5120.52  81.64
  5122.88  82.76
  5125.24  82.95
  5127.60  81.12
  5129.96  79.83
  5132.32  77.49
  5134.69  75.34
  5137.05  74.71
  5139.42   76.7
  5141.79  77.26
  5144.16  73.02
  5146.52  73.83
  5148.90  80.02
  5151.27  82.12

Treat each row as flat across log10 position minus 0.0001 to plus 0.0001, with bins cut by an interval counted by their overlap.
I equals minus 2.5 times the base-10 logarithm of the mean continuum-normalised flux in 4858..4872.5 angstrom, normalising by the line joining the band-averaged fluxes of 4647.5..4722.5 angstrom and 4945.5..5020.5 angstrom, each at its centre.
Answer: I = 0.098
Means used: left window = 79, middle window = 75.1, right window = 84.3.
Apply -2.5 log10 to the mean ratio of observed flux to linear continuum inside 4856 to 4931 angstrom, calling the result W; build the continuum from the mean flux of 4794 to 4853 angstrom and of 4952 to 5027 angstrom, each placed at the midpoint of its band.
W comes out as 0.04 mag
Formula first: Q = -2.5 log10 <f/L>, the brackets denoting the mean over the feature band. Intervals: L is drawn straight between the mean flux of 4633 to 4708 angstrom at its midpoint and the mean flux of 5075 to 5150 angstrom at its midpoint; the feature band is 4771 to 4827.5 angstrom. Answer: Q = -0.11 mag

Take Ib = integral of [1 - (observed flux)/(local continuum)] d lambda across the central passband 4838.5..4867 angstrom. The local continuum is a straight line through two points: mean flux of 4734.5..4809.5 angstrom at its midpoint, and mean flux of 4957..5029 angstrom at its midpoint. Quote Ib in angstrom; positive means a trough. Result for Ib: 1.6 angstrom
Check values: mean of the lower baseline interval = 86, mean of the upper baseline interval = 83.3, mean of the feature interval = 80.3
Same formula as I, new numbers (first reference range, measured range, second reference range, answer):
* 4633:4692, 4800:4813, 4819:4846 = -0.04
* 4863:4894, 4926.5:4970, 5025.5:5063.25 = -0.06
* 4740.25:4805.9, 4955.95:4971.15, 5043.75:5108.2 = -0.05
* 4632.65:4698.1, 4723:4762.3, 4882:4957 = -0.05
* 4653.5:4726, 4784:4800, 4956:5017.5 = -0.08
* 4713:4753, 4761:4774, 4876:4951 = 0.05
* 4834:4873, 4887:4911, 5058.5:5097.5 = -0.05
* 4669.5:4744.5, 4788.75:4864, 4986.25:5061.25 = -0.07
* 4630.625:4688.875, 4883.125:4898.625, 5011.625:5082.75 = -0.06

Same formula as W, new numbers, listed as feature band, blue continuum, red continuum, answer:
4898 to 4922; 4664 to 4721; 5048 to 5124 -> -0.082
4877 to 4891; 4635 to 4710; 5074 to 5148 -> -0.074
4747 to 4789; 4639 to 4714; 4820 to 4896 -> -0.051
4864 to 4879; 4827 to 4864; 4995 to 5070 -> 0.069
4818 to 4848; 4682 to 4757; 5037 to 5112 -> -0.091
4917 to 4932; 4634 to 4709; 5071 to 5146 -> -0.086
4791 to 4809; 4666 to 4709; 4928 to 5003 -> -0.109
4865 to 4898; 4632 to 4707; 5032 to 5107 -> -0.035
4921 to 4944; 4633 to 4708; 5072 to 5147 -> -0.081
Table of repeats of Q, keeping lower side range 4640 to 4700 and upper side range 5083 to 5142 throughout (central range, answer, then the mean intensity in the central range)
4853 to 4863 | 0.041 mag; 76.5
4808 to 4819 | -0.113 mag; 88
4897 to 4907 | -0.080 mag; 85.7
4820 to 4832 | -0.129 mag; 89.3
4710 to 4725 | -0.028 mag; 81.1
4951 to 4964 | -0.096 mag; 87.2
